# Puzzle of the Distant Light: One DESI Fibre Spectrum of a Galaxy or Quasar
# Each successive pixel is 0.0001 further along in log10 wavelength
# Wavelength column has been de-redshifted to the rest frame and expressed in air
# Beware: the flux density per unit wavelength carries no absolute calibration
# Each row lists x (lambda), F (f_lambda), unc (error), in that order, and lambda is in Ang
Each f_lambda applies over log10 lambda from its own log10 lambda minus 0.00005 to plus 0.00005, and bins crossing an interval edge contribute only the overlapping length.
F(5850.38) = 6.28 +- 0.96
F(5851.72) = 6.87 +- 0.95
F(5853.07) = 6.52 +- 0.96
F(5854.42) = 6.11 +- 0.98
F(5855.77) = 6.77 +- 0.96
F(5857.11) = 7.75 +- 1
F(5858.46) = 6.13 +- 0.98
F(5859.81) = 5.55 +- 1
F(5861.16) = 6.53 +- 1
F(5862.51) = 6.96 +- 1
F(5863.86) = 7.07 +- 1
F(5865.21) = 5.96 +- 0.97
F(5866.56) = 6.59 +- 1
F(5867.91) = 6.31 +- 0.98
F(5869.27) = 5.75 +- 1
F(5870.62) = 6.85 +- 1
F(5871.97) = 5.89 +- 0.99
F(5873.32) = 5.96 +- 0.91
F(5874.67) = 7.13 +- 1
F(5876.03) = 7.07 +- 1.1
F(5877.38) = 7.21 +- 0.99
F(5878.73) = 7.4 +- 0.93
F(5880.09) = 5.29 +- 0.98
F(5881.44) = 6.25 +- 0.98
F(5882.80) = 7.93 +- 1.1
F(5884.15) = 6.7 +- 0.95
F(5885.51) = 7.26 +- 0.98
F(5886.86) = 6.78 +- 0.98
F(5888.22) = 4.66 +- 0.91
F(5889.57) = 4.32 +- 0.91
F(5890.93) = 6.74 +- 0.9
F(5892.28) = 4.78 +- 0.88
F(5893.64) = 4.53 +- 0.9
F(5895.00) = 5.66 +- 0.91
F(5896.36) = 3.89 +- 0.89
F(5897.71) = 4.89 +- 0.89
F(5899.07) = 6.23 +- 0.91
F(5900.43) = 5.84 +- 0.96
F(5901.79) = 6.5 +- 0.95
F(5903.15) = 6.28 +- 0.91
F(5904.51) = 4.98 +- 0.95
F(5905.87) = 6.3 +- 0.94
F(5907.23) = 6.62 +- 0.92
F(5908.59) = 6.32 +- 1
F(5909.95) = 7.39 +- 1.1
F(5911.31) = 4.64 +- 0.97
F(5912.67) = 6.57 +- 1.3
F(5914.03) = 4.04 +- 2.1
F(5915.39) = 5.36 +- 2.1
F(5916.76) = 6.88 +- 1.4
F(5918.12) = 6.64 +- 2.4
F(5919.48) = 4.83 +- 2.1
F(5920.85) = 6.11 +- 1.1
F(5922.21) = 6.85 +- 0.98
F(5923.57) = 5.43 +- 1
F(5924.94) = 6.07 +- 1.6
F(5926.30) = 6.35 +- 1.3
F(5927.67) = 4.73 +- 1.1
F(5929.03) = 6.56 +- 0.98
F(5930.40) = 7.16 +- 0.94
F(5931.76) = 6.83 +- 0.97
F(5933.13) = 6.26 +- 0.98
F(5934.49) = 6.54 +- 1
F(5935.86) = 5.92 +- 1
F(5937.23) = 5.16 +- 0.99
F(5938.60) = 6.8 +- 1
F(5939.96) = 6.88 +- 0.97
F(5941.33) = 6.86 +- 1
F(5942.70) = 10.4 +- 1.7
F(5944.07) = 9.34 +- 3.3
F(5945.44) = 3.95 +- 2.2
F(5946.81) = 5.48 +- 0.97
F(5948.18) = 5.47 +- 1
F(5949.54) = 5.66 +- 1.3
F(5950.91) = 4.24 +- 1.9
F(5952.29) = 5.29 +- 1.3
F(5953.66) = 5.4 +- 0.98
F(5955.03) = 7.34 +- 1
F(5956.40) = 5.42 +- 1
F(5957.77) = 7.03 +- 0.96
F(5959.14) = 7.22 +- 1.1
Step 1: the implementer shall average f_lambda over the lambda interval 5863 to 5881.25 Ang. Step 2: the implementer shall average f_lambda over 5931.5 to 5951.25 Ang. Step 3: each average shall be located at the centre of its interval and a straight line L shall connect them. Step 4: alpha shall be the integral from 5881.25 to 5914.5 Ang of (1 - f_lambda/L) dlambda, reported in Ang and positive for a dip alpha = 3.2 Ang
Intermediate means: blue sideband 6.5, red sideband 6.41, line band 5.85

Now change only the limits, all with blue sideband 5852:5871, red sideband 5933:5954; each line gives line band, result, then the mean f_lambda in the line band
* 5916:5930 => 0.53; 6.06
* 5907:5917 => 0.67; 5.91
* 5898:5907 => 0.51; 6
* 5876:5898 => 1.60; 5.95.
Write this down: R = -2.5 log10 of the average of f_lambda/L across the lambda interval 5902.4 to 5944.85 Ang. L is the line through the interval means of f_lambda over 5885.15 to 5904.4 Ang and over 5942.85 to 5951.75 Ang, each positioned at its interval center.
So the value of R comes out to -0.10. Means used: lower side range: 5.55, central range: 6.35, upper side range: 5.96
